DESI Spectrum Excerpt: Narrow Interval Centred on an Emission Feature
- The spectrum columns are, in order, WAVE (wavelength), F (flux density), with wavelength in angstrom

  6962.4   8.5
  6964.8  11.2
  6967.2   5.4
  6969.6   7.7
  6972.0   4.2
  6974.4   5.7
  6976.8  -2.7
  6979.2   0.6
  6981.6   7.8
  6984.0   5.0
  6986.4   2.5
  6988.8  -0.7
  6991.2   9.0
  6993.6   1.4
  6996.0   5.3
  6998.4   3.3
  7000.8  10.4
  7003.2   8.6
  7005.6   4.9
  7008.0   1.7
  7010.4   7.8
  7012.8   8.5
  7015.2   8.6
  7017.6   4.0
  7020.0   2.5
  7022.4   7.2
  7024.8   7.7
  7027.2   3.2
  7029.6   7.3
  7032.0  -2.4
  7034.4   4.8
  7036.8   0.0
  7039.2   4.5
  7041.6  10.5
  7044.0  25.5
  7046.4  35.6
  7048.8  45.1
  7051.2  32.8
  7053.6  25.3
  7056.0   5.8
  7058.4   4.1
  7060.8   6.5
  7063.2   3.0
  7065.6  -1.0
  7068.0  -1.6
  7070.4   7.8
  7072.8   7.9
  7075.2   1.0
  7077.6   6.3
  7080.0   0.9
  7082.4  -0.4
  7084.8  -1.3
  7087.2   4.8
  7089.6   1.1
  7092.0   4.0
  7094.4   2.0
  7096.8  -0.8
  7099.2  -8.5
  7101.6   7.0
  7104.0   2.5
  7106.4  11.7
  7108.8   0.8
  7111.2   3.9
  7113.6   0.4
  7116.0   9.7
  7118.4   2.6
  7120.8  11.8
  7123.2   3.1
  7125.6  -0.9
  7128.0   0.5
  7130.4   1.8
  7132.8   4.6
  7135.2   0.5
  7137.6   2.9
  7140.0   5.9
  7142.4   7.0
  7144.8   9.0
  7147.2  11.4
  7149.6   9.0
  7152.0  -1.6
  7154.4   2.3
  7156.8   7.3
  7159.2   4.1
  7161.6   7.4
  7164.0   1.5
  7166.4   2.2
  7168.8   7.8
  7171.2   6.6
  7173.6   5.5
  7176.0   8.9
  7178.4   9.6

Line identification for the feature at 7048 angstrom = [O II] 3727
